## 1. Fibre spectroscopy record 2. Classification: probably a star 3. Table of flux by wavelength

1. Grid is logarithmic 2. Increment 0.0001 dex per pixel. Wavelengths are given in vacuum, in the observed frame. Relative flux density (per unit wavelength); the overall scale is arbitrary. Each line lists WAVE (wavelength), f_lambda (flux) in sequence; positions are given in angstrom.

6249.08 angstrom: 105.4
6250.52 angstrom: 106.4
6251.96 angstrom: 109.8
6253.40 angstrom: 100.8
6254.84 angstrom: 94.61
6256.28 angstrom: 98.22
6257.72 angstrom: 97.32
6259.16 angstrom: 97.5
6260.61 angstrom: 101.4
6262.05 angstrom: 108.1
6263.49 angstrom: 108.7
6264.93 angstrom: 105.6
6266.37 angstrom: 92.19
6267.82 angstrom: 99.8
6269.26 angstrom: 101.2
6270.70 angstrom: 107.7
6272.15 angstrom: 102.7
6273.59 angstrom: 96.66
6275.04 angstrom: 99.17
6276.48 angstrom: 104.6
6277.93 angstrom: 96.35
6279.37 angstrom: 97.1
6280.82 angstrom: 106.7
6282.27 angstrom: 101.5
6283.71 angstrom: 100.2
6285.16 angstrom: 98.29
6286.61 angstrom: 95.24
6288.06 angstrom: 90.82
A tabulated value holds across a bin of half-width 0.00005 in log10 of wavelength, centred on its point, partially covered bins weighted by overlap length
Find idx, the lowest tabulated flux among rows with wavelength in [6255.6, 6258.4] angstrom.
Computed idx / 97.32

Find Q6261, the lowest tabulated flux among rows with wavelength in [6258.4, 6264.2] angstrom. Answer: 97.5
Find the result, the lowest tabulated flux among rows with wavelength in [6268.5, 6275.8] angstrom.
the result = 96.66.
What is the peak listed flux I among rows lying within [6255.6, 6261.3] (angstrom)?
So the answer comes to 101.4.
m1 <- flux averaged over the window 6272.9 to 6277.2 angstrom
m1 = 100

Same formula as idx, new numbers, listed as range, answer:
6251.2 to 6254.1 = 100.8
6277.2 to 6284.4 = 96.35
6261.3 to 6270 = 92.19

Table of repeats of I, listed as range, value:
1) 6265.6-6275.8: 107.7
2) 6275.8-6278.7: 104.6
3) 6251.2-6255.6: 109.8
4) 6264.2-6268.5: 105.6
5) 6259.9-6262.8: 108.1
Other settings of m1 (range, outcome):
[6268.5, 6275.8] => 102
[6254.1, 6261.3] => 97.7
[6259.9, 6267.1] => 103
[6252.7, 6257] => 97.9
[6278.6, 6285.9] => 101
